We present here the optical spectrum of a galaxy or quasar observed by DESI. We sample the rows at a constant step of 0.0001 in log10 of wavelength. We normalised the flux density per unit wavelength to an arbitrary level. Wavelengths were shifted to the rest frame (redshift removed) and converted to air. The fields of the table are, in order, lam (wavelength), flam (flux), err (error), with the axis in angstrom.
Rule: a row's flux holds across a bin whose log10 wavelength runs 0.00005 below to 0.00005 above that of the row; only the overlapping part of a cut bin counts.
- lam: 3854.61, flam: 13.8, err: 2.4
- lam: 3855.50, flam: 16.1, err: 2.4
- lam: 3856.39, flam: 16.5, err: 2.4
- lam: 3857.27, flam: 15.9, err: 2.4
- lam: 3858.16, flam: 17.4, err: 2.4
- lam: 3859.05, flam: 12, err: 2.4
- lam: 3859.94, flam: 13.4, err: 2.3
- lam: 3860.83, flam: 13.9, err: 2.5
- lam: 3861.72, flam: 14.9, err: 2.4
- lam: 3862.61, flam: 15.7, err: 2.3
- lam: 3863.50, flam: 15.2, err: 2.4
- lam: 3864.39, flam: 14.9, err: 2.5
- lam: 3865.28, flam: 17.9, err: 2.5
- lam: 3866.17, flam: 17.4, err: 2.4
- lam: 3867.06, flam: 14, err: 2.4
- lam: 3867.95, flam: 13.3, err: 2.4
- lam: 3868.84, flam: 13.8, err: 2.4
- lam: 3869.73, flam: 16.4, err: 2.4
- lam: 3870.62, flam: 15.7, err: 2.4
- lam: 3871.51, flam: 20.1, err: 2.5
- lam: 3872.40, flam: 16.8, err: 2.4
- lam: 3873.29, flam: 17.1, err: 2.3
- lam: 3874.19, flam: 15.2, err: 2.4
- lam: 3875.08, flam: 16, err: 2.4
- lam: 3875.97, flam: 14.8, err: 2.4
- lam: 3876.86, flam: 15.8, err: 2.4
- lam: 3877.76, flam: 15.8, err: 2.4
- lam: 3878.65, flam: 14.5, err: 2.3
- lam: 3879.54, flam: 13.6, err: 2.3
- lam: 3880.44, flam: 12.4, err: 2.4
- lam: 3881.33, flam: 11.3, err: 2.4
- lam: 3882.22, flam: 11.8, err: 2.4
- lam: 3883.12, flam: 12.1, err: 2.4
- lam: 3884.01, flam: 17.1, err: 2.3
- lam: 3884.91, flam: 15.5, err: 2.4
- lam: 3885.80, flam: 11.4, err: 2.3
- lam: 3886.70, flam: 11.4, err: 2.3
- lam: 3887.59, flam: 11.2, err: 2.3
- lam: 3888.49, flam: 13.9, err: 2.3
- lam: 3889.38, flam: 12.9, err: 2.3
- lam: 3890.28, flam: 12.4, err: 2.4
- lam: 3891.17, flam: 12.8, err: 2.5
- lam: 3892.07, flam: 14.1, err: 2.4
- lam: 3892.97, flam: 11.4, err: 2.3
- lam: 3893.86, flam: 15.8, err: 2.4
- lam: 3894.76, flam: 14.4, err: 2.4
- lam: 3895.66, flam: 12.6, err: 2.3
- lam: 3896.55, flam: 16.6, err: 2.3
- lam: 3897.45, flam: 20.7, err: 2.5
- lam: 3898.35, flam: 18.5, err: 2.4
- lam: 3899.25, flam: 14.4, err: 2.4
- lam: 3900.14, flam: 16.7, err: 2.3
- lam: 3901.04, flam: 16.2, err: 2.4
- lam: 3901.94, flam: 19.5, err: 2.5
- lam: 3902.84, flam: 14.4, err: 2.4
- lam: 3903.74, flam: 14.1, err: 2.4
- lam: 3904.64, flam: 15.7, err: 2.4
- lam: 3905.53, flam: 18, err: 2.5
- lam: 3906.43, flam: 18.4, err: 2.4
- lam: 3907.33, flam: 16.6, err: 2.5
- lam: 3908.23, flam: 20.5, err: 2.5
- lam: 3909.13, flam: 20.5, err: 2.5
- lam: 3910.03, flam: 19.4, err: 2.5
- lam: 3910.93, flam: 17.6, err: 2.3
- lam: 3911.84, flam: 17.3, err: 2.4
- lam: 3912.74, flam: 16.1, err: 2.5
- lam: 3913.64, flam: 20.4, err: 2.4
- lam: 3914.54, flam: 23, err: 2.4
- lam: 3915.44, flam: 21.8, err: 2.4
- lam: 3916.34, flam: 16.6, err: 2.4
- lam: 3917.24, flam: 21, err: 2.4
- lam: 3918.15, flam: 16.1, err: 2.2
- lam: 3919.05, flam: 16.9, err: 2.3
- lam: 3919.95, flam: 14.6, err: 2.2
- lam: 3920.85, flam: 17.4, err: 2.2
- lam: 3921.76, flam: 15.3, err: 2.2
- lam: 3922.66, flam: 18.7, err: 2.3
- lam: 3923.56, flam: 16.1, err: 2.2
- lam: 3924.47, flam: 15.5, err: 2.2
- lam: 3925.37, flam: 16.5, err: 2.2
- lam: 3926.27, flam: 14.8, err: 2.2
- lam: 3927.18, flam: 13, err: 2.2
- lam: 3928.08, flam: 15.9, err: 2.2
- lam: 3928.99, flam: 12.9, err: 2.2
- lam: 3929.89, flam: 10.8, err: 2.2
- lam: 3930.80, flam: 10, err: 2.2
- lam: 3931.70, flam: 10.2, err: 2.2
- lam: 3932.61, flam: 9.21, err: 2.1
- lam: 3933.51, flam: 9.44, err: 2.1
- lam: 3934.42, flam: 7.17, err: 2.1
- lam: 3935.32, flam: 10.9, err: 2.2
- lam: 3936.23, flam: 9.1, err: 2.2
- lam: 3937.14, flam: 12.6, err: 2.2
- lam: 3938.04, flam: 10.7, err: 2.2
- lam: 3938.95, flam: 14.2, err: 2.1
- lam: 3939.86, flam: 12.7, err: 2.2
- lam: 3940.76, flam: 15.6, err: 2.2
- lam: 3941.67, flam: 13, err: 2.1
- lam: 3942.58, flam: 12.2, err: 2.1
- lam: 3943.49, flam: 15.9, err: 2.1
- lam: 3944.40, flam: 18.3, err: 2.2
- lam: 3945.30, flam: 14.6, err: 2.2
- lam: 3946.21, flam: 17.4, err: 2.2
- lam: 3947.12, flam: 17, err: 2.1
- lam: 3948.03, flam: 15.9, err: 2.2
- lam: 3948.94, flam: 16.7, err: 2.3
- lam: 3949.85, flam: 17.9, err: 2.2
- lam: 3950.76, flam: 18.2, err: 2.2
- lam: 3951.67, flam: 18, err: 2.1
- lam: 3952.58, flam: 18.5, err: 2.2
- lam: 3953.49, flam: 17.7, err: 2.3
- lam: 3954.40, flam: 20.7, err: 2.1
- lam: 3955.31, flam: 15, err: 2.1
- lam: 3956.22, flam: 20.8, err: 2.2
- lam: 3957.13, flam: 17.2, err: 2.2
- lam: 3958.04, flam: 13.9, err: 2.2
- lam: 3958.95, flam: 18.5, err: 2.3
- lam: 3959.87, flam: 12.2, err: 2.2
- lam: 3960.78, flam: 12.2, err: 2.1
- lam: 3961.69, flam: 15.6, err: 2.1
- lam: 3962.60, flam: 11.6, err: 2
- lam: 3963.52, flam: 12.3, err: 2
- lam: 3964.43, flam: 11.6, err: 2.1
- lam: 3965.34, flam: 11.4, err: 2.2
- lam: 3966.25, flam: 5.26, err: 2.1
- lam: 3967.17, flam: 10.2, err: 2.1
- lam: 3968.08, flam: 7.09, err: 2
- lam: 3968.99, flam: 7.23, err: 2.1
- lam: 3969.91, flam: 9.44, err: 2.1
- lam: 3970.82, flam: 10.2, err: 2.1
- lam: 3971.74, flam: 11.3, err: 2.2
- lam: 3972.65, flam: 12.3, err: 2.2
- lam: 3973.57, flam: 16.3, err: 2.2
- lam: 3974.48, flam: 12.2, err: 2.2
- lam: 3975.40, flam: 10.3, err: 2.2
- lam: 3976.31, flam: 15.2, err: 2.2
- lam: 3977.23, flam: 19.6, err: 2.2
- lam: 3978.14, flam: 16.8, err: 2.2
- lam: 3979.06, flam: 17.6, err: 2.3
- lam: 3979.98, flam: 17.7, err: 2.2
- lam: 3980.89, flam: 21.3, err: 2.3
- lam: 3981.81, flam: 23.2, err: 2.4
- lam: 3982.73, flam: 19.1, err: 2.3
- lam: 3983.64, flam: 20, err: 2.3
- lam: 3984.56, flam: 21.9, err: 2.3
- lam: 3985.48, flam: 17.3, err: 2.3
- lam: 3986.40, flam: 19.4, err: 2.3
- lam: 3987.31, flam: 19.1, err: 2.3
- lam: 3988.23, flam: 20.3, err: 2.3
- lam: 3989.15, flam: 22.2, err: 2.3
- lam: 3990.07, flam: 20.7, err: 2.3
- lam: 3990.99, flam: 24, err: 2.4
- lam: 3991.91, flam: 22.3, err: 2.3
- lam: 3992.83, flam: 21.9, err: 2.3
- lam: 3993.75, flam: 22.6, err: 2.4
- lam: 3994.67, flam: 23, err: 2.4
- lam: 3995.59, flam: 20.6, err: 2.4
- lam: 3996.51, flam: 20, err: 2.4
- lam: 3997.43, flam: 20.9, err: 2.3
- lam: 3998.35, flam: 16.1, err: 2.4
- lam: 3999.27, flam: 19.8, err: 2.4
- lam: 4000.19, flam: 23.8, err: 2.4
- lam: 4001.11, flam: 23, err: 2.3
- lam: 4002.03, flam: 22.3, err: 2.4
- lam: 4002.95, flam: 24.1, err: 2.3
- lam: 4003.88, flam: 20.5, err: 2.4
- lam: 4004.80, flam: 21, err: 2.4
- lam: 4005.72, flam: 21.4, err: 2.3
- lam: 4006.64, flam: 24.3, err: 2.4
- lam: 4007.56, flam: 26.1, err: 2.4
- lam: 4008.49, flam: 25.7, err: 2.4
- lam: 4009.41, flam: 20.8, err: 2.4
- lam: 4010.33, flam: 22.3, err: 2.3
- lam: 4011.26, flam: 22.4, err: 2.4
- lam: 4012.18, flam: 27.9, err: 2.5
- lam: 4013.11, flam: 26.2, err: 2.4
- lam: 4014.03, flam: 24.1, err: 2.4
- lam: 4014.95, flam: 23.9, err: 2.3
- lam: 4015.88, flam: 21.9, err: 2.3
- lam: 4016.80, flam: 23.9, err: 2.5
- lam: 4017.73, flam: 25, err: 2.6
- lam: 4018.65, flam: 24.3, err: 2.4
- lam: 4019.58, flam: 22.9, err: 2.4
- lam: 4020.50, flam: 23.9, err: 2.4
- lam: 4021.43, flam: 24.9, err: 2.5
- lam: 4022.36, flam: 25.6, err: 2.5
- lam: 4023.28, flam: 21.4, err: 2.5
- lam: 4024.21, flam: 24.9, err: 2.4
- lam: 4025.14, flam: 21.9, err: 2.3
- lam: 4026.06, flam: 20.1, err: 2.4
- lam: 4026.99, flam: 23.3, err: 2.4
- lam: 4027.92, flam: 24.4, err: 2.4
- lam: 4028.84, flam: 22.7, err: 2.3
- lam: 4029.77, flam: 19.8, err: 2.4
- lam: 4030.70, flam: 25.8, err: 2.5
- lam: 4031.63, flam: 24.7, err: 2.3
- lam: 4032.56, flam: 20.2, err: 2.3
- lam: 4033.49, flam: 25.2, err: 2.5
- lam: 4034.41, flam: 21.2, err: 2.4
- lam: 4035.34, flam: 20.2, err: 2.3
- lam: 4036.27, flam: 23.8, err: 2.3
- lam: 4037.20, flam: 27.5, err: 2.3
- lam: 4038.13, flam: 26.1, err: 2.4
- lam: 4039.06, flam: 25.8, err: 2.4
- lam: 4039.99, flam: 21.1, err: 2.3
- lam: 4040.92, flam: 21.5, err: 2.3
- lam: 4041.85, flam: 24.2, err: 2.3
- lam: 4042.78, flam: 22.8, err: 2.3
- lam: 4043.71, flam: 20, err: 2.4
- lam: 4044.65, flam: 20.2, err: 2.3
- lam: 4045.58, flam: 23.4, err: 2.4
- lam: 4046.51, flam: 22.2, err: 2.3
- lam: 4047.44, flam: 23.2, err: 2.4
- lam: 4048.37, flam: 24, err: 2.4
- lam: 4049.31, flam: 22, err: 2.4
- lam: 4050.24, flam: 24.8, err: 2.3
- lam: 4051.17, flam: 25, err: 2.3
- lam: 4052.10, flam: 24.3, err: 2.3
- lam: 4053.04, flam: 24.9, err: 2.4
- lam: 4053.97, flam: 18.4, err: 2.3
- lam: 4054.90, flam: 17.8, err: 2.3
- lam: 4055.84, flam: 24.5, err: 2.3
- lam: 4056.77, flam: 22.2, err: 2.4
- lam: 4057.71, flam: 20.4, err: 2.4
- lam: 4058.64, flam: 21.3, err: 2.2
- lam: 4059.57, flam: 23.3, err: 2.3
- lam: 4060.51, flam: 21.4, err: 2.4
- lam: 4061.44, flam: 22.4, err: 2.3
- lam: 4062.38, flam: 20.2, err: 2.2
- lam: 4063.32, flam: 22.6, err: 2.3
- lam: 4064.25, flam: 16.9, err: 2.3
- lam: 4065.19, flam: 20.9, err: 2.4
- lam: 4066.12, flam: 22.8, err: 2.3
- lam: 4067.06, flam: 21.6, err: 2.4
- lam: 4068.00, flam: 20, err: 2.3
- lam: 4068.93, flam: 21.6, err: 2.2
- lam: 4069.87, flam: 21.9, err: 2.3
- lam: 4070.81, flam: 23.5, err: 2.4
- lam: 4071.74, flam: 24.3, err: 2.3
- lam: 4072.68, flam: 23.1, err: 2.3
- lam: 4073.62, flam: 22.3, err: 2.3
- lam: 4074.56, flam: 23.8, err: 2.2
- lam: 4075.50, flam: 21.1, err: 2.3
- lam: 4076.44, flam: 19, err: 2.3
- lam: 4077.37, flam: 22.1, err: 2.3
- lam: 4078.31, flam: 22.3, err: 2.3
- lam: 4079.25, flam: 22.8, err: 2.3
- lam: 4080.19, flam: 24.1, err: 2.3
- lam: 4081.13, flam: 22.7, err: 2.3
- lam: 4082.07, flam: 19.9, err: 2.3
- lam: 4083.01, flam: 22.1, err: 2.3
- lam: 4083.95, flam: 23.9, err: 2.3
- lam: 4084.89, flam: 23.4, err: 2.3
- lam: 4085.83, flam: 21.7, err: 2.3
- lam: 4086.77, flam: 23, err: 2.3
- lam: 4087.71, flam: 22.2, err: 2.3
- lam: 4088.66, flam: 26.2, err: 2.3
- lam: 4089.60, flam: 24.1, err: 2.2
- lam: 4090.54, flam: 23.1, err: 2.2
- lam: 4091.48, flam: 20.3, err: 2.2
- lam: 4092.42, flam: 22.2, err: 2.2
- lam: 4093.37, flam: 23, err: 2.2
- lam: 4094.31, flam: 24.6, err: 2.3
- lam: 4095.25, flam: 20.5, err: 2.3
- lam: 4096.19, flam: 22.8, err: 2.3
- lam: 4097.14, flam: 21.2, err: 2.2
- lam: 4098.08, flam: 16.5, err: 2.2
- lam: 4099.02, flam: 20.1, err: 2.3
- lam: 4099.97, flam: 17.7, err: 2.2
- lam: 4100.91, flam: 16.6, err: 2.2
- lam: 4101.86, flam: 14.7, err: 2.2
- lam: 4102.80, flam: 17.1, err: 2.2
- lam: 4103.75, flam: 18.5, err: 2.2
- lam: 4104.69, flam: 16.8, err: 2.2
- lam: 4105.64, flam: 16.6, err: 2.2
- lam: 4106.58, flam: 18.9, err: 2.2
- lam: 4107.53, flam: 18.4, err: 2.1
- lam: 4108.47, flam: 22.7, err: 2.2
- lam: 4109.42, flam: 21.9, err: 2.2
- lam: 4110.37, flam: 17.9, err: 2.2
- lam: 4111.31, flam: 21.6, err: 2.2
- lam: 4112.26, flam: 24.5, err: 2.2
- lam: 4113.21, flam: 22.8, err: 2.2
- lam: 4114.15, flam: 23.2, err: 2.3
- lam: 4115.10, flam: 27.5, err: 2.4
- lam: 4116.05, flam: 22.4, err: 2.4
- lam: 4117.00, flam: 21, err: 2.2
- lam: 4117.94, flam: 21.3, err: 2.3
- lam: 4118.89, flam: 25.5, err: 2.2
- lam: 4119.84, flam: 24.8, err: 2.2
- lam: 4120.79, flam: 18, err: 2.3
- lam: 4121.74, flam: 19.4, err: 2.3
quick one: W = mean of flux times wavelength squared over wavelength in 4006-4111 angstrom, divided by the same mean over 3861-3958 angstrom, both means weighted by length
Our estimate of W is 1.6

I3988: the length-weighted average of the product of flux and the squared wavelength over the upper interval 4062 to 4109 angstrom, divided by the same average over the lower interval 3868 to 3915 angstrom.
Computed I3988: 1.49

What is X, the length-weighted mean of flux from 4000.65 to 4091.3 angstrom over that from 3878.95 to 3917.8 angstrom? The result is 1.4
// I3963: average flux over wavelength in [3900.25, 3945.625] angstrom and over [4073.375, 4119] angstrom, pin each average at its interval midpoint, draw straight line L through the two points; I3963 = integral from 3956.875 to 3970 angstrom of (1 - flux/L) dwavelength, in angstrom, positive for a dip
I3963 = 3.9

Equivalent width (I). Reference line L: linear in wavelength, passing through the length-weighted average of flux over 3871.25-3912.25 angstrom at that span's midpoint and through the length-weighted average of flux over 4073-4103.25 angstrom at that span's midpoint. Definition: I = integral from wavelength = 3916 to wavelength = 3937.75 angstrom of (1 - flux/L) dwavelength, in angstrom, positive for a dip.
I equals 3.6 angstrom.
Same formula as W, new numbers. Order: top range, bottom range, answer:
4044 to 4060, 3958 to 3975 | 2.03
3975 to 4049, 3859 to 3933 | 1.52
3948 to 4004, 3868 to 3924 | 1.12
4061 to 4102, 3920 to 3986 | 1.59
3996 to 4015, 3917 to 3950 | 1.66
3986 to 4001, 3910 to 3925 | 1.23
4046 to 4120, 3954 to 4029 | 1.18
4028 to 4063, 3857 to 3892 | 1.70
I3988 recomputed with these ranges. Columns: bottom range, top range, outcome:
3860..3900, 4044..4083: 1.64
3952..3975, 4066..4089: 1.79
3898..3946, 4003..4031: 1.60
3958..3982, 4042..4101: 1.74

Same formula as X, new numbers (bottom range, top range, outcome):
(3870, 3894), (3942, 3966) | 1.11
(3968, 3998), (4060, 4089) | 1.24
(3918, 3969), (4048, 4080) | 1.57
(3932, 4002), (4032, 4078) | 1.39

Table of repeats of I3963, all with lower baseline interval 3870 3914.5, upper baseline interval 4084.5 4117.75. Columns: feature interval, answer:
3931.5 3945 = 3.8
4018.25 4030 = -2.5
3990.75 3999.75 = -1.4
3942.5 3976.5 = 6.2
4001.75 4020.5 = -4.9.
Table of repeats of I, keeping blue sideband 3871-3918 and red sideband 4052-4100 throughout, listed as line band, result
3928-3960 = 5.7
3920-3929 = 0.6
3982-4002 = -1.8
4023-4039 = -2.2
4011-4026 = -3.0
